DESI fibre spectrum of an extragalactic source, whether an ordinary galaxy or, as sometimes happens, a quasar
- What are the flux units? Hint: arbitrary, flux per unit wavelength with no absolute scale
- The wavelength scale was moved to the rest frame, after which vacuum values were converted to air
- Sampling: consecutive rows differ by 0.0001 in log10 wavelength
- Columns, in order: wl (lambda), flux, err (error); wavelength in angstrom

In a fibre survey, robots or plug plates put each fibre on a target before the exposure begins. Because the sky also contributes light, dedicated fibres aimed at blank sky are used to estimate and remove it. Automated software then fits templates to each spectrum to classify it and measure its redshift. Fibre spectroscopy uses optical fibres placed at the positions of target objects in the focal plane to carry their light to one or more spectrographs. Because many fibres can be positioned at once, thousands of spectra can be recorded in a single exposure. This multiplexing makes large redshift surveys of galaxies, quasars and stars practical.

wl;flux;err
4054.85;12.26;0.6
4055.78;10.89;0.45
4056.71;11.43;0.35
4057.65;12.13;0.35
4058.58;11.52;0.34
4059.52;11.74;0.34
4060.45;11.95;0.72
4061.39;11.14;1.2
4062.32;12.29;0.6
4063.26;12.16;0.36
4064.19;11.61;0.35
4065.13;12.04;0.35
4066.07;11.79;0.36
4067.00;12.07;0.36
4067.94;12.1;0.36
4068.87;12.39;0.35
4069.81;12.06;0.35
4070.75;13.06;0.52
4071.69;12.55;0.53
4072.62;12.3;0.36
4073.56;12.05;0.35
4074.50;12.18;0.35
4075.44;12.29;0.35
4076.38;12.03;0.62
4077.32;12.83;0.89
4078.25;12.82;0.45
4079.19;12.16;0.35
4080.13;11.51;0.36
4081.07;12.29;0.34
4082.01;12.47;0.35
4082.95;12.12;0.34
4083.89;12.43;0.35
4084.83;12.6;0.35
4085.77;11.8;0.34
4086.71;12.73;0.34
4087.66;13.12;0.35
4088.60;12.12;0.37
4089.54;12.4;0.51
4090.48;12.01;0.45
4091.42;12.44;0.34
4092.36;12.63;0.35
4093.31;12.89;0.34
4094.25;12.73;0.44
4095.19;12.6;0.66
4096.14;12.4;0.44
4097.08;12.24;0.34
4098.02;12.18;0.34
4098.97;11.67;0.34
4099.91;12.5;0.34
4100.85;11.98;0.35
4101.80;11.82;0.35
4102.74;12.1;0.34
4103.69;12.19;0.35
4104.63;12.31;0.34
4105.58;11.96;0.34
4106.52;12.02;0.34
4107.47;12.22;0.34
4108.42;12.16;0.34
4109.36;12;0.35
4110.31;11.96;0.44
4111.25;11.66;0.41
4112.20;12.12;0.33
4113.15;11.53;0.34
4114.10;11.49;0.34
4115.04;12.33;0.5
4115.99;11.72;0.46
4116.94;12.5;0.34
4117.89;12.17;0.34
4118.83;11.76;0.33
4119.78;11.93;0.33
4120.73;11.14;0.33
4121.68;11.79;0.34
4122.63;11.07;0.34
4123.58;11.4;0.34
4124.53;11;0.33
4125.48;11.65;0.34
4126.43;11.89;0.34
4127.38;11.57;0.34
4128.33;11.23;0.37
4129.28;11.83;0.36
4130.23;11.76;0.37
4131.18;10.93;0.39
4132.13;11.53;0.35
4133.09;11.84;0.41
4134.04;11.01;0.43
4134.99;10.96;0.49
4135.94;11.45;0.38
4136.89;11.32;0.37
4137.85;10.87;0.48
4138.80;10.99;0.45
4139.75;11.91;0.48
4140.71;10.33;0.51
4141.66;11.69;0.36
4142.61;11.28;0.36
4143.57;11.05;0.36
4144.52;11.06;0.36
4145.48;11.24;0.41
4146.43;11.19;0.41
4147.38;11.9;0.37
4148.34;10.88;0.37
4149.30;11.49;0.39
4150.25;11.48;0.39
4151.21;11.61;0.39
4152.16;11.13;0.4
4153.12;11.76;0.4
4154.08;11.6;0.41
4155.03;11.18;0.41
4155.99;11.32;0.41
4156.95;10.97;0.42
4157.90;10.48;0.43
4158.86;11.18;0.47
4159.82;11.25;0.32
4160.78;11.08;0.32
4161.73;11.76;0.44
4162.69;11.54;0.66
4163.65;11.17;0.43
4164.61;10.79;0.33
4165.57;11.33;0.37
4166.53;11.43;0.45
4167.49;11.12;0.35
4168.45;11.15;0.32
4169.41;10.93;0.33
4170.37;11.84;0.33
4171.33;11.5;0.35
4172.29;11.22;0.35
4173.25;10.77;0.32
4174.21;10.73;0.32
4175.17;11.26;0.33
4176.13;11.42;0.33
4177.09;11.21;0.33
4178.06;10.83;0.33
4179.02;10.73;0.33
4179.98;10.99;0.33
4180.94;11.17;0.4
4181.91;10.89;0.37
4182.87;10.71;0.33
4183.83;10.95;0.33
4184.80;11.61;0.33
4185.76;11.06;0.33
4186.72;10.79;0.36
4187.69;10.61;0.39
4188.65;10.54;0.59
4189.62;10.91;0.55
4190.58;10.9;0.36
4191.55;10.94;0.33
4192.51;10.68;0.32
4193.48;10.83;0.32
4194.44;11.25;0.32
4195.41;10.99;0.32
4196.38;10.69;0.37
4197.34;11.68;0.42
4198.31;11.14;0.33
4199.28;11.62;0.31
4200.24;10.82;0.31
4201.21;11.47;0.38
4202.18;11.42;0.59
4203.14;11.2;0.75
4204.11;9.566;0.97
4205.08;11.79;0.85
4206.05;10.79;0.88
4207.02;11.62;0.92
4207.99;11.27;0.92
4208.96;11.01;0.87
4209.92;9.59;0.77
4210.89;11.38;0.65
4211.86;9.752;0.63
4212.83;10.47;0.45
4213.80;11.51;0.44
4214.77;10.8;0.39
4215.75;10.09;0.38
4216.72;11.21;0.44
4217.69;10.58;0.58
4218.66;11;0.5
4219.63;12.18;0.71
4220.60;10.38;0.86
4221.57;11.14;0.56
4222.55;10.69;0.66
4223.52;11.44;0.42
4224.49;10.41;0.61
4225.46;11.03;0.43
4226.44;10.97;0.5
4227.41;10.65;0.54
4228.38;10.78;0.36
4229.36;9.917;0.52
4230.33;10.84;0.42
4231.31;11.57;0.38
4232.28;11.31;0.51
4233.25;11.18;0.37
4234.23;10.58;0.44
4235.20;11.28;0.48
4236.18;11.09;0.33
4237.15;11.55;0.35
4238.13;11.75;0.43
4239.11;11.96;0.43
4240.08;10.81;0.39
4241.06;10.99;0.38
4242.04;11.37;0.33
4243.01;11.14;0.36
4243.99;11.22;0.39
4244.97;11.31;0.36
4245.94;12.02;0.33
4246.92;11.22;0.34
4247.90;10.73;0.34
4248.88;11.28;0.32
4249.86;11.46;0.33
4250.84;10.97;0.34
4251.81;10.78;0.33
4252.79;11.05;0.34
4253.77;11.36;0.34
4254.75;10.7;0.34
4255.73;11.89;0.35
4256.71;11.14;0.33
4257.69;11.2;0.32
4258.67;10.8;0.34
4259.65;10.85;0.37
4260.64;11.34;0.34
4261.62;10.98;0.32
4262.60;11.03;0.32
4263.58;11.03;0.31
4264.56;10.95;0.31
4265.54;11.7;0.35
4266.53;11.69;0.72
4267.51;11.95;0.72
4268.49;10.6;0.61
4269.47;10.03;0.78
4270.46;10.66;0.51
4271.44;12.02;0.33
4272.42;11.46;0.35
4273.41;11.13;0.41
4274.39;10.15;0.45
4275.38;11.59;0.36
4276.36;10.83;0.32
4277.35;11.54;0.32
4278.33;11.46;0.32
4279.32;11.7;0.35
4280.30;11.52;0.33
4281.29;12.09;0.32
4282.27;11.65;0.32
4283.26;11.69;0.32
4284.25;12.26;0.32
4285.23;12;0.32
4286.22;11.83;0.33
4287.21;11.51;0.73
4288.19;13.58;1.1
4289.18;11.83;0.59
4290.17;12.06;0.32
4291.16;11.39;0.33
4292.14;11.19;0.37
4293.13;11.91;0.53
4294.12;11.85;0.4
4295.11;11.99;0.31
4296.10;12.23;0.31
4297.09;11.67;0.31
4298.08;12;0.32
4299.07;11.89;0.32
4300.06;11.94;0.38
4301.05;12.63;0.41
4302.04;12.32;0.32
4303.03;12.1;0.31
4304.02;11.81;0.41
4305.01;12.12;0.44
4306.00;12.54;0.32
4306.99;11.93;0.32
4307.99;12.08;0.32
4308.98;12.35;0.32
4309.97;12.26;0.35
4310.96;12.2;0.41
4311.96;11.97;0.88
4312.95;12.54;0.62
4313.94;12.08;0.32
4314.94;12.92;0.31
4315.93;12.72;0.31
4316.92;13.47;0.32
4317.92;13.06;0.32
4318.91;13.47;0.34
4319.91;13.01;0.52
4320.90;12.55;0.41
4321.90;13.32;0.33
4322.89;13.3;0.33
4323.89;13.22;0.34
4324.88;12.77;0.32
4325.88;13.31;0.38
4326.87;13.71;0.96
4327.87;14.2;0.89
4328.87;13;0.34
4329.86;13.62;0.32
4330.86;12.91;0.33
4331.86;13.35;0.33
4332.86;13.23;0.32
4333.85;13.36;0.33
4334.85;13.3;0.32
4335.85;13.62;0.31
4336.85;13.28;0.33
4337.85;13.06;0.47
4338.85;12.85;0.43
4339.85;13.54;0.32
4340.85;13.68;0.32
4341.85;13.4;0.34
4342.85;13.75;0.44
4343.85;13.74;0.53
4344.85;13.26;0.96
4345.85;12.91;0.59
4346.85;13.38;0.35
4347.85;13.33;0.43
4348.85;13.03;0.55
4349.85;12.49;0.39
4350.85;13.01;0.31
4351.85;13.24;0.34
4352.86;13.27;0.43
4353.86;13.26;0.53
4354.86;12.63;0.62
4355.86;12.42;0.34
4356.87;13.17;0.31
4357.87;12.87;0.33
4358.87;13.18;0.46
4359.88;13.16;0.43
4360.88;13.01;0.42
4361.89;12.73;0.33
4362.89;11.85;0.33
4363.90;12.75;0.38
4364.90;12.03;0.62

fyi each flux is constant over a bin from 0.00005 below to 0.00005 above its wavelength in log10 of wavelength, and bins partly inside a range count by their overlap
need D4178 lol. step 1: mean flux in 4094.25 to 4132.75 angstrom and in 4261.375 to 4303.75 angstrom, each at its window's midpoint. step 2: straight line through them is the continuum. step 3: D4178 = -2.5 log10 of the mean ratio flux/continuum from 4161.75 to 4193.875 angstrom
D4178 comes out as 0.07 mag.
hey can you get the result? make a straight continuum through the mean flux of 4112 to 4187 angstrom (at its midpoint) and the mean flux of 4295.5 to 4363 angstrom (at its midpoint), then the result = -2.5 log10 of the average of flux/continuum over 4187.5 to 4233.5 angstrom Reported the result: 0.088 mag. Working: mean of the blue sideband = 11.3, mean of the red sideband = 12.9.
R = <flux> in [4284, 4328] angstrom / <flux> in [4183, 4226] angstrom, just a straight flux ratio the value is 1.13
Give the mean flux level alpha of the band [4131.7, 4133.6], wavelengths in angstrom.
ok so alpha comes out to 11.6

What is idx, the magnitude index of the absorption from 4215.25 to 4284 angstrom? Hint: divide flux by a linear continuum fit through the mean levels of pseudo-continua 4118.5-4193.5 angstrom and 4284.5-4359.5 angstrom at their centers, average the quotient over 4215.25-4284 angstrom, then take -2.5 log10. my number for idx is 0.09 mag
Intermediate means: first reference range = 11.2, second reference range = 12.7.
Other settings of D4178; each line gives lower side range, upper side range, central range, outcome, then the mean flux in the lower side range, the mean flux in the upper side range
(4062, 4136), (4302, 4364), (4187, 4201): 0.13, 12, 13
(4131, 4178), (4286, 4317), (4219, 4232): 0.07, 11.2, 12.1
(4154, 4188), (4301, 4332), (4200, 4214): 0.06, 11.1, 12.8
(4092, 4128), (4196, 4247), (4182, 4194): 0.04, 12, 11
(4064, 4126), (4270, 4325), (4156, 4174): 0.09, 12.1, 12.1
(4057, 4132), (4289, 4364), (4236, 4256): 0.11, 12.1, 12.8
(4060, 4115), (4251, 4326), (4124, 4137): 0.06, 12.2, 11.9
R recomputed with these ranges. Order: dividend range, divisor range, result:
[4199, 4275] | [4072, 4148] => 0.93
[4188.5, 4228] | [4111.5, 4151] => 0.95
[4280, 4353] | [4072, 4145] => 1.06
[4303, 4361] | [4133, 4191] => 1.16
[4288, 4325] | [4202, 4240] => 1.13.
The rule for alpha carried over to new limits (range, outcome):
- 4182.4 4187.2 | 11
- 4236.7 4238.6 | 11.6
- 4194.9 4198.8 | 11.1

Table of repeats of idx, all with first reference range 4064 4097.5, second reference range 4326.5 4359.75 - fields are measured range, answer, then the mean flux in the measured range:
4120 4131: 0.092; 11.5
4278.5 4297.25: 0.101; 11.9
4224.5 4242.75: 0.162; 11.1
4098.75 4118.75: 0.036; 12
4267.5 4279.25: 0.171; 11.1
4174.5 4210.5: 0.158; 11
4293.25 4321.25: 0.066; 12.3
